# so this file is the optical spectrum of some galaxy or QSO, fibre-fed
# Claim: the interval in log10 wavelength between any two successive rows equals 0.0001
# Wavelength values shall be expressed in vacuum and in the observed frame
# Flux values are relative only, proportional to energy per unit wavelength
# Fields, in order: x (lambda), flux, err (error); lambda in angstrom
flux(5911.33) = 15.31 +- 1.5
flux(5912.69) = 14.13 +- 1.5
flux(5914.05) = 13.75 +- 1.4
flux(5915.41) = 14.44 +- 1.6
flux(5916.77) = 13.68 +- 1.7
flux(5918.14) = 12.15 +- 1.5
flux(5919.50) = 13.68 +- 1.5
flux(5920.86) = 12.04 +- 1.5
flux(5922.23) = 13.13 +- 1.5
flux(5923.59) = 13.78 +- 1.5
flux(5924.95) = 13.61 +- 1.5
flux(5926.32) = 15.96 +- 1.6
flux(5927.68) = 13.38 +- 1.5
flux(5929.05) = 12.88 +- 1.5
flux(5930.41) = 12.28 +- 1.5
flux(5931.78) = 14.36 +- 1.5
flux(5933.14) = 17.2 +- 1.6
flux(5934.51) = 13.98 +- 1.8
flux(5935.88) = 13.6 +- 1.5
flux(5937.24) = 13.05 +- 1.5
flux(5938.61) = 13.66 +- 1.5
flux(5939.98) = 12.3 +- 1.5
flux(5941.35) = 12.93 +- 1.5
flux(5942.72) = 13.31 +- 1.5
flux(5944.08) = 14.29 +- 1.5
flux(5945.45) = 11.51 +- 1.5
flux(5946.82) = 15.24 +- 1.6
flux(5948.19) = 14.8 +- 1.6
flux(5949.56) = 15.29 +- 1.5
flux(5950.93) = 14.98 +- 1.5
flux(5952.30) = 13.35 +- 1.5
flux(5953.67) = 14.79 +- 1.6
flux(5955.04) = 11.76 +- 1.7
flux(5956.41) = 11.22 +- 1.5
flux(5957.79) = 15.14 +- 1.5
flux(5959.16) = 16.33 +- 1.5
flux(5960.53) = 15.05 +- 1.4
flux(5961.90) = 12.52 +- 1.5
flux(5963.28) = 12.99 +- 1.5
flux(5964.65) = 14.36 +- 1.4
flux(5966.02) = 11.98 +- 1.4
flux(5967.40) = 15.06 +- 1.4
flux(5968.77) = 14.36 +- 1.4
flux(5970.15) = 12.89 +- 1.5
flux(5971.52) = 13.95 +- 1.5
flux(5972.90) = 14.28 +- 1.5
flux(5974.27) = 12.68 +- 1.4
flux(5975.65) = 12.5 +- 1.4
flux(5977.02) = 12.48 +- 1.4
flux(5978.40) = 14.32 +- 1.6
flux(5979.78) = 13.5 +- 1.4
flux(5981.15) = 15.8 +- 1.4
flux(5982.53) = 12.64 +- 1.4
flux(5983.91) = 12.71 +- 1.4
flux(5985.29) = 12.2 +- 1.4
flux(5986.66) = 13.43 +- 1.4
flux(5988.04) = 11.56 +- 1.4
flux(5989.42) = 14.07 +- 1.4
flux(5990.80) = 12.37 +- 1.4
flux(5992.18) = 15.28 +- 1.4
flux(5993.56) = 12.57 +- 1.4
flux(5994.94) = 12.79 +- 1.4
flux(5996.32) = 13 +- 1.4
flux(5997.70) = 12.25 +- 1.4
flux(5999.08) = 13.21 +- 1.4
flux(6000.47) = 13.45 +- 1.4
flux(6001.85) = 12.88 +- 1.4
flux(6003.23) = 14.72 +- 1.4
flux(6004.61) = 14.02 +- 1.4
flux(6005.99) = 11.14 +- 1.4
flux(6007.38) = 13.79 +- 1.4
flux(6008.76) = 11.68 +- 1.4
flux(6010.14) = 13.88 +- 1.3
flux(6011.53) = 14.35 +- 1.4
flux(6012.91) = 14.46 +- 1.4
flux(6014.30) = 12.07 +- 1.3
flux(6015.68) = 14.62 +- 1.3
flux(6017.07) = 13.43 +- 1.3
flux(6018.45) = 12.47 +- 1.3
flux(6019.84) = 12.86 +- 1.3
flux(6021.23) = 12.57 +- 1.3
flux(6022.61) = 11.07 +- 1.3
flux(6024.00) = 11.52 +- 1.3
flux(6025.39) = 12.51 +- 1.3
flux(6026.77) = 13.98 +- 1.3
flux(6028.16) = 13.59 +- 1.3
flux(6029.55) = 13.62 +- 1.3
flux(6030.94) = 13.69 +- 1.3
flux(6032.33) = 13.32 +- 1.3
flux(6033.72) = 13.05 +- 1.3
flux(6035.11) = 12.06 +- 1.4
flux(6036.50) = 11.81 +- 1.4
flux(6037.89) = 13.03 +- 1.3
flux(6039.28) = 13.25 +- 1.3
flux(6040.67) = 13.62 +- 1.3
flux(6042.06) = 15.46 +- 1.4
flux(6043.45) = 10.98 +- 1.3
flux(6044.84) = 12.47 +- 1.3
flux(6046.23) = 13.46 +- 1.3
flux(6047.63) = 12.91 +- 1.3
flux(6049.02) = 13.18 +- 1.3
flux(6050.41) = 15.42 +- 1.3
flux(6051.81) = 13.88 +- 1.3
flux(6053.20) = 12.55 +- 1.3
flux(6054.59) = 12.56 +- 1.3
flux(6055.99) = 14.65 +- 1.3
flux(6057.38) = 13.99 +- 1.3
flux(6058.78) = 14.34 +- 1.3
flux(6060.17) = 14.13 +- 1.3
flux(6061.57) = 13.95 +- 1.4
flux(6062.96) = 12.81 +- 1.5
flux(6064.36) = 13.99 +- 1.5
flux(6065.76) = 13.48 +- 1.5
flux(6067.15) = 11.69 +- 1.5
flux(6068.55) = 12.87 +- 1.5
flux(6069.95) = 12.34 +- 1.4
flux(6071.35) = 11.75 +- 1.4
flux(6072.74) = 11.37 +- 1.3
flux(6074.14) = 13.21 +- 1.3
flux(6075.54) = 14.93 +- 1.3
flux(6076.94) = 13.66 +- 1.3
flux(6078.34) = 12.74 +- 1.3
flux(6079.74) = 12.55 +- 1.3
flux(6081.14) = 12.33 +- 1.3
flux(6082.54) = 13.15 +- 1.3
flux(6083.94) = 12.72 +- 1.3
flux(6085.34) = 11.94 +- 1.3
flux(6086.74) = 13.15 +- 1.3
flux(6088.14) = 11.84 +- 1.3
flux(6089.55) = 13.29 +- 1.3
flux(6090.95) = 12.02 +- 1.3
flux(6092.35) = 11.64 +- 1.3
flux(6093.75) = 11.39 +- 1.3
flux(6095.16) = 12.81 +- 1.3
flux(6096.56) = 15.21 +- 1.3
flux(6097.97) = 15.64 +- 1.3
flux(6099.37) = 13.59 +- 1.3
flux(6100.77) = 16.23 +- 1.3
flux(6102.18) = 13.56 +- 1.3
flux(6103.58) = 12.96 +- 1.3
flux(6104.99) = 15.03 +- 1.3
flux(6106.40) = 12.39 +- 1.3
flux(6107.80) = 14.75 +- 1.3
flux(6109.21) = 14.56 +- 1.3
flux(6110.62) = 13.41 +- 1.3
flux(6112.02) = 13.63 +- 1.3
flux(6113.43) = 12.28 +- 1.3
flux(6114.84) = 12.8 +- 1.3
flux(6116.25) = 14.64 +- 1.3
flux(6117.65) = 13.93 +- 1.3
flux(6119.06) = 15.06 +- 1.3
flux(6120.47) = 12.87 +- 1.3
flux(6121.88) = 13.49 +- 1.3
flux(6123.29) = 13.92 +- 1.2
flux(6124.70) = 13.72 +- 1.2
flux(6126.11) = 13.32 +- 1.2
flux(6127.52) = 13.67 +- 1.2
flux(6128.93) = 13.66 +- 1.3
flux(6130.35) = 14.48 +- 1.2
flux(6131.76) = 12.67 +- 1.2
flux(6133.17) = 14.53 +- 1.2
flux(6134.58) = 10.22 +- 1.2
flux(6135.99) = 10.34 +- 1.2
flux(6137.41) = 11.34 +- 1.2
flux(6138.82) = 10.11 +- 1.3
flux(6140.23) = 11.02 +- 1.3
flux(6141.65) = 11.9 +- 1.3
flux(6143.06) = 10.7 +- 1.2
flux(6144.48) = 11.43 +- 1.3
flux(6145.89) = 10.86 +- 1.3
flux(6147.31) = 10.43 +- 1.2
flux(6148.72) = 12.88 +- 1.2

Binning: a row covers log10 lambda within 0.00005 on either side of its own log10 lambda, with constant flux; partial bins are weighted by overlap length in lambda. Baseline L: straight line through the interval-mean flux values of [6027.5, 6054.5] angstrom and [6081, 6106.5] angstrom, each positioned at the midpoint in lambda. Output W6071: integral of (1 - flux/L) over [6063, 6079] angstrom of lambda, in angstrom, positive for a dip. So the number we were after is 0.4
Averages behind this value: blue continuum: 13.2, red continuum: 13.2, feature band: 12.9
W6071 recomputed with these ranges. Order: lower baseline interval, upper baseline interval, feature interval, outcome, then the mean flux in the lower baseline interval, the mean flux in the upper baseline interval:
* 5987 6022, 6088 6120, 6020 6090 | 1.9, 13.2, 13.6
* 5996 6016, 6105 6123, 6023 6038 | 0.6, 13.3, 13.7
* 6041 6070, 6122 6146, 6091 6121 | -2.4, 13.4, 12.3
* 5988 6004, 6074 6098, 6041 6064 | -0.9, 13.2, 12.9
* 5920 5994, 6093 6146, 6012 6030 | 0.6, 13.6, 13.1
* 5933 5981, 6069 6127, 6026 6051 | 0.4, 13.7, 13.3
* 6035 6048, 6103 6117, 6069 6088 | 0.8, 12.9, 13.7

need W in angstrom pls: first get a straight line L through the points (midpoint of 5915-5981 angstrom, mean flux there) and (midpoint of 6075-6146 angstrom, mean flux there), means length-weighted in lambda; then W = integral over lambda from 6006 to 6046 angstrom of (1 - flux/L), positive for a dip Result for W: 1.1 angstrom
